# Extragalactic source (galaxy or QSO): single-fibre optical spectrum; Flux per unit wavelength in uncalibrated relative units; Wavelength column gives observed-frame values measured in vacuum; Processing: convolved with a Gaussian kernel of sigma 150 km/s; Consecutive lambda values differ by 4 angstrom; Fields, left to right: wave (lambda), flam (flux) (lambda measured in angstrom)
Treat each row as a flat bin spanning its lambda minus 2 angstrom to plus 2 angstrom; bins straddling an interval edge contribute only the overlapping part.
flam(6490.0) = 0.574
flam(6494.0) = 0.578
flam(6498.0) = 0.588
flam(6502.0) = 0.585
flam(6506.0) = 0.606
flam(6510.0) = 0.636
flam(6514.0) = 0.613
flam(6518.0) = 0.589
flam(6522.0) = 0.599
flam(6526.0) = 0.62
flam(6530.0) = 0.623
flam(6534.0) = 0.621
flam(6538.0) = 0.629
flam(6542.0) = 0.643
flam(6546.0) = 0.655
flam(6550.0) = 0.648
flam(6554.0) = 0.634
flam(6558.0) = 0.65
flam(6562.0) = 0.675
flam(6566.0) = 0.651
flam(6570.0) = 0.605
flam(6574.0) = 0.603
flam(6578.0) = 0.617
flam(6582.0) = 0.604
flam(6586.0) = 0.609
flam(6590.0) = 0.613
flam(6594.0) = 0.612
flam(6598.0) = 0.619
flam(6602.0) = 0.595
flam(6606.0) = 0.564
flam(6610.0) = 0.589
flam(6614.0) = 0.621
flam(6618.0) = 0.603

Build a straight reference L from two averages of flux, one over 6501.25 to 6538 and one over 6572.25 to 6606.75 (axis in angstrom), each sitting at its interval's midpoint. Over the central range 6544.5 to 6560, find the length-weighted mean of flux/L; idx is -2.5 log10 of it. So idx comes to -0.065 mag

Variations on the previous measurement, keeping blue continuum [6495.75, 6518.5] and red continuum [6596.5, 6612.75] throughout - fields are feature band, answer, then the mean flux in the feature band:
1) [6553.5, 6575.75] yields -0.07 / 0.637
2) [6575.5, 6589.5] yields -0.03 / 0.61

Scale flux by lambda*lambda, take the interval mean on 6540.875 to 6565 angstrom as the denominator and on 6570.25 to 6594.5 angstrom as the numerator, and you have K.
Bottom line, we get 0.94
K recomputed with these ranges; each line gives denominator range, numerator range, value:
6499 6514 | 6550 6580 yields 1.06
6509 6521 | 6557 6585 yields 1.05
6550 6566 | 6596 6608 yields 0.92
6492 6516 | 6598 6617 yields 1.02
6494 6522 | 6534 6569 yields 1.09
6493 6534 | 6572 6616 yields 1.02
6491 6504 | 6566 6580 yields 1.08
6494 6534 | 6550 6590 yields 1.05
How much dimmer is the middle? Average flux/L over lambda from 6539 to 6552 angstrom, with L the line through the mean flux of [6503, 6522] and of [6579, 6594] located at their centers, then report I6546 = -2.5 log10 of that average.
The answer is -0.07 mag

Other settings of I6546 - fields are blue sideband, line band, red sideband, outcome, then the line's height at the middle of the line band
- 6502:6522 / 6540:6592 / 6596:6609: -0.06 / 0.598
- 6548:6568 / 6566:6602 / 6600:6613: 0.01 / 0.616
